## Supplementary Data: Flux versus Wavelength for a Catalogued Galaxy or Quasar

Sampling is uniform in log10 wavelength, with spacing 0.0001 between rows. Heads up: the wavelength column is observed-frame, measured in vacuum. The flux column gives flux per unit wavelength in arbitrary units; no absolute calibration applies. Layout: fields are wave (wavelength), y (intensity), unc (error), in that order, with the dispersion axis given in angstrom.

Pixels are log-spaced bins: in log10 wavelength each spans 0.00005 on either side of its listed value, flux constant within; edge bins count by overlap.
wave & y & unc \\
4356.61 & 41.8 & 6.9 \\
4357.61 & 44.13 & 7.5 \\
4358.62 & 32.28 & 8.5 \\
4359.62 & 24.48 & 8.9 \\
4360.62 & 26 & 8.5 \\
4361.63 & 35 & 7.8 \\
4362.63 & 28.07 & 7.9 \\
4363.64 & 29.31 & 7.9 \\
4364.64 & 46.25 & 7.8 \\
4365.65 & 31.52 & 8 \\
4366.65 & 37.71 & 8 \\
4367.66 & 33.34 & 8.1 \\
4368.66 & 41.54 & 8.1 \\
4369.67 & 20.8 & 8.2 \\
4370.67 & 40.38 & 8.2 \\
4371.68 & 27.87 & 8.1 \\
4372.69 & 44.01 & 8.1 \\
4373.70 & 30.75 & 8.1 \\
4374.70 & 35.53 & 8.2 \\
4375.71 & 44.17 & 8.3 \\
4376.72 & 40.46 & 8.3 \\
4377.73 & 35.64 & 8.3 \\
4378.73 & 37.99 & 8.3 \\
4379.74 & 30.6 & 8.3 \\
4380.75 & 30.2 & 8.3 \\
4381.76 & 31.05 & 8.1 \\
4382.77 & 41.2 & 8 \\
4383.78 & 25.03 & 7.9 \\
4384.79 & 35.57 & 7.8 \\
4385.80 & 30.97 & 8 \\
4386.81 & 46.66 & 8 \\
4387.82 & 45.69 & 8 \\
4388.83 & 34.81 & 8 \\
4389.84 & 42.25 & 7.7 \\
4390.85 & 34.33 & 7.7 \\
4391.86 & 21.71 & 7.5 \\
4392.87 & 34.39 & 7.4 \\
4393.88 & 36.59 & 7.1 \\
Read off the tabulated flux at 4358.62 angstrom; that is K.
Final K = 32.28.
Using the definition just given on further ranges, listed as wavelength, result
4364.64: 46.25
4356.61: 41.8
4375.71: 44.17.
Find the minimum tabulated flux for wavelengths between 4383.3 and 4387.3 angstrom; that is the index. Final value 25.03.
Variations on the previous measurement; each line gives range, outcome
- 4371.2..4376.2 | 27.87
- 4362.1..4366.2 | 28.07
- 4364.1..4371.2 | 20.8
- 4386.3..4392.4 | 21.71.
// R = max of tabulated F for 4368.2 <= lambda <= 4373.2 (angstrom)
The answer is 44.01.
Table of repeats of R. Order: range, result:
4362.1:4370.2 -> 46.25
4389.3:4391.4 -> 42.25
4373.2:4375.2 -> 35.53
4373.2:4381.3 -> 44.17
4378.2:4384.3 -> 41.2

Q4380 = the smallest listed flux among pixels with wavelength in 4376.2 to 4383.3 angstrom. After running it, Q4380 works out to 30.2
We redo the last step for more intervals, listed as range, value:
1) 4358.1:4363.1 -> 24.48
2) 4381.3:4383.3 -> 31.05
